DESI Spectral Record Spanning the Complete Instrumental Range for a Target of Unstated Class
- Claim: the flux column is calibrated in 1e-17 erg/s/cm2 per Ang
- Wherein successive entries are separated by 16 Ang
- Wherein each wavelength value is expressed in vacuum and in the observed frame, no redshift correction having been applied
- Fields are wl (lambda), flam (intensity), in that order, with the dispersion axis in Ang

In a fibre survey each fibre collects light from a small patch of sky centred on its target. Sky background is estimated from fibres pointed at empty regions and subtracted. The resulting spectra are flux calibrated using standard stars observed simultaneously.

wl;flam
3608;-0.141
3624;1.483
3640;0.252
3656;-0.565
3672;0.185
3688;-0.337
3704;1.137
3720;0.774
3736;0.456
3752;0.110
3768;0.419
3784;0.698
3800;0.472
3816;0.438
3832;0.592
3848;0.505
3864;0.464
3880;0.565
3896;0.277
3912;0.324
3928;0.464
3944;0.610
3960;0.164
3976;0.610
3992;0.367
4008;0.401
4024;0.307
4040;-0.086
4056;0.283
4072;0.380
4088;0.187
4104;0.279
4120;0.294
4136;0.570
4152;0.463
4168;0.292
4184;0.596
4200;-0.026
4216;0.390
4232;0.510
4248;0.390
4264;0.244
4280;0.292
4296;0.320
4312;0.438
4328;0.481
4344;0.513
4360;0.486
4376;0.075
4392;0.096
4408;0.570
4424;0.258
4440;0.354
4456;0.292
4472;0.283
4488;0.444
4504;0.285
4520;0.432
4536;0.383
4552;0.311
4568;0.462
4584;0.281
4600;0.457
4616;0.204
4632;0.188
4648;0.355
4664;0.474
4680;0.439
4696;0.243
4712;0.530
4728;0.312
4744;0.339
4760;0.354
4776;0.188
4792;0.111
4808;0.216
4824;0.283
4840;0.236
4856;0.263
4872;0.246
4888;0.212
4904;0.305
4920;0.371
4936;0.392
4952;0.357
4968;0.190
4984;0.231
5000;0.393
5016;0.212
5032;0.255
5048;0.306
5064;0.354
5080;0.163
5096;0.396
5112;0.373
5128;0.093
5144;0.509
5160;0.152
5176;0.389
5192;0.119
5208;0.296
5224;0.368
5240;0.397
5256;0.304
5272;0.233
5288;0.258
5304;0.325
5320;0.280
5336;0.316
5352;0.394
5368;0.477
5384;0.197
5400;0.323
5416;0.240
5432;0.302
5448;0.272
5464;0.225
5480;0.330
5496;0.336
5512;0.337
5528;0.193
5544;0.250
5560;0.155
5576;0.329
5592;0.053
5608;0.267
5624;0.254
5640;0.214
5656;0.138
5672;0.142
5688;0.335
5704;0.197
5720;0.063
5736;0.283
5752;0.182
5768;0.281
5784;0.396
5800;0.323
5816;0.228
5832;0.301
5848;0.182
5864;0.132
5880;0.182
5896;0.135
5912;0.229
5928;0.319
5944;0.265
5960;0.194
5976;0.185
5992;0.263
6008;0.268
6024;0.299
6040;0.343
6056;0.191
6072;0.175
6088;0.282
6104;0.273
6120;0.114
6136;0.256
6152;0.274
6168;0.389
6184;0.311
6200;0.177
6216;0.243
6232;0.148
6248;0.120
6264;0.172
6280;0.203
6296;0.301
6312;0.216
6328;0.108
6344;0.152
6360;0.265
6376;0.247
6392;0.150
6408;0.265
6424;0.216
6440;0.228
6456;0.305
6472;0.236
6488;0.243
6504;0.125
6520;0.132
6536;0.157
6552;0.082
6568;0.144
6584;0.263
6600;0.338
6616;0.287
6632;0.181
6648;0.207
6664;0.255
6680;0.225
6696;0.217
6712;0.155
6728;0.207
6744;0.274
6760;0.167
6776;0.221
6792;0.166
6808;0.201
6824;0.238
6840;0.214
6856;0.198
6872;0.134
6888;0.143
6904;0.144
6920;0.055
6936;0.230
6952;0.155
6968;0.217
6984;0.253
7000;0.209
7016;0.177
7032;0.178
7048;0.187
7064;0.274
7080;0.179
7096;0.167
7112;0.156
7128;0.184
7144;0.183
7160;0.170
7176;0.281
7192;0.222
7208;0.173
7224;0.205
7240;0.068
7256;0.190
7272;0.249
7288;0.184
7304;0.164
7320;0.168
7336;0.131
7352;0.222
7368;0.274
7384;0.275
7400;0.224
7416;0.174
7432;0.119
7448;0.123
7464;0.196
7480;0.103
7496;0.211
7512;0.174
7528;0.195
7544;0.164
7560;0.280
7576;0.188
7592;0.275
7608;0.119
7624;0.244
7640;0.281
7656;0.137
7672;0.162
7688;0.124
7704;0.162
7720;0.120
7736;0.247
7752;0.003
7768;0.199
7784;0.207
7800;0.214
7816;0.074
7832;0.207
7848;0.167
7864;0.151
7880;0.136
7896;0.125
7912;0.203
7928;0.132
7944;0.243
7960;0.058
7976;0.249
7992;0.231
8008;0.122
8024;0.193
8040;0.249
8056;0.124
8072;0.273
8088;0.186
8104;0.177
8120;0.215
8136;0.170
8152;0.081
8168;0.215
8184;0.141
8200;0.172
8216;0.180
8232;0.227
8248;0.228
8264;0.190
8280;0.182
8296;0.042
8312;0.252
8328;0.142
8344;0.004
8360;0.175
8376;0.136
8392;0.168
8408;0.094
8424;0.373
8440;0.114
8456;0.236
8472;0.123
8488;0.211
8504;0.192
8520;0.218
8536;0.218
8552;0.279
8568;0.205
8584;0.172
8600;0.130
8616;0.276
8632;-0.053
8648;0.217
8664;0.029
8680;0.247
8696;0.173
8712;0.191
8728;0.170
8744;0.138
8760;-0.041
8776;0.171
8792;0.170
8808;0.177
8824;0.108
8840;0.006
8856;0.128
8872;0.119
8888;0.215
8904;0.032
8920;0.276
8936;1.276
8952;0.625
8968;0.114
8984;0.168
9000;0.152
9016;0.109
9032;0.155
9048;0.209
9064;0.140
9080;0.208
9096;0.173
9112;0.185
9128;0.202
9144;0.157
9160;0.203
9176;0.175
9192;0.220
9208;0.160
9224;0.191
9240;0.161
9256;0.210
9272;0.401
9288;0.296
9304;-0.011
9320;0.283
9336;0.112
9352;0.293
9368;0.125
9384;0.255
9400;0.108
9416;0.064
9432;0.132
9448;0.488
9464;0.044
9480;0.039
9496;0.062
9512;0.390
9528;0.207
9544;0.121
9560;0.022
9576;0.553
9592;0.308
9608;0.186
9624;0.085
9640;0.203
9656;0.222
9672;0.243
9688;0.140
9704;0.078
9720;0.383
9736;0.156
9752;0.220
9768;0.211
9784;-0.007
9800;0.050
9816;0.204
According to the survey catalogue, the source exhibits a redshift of 1.398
